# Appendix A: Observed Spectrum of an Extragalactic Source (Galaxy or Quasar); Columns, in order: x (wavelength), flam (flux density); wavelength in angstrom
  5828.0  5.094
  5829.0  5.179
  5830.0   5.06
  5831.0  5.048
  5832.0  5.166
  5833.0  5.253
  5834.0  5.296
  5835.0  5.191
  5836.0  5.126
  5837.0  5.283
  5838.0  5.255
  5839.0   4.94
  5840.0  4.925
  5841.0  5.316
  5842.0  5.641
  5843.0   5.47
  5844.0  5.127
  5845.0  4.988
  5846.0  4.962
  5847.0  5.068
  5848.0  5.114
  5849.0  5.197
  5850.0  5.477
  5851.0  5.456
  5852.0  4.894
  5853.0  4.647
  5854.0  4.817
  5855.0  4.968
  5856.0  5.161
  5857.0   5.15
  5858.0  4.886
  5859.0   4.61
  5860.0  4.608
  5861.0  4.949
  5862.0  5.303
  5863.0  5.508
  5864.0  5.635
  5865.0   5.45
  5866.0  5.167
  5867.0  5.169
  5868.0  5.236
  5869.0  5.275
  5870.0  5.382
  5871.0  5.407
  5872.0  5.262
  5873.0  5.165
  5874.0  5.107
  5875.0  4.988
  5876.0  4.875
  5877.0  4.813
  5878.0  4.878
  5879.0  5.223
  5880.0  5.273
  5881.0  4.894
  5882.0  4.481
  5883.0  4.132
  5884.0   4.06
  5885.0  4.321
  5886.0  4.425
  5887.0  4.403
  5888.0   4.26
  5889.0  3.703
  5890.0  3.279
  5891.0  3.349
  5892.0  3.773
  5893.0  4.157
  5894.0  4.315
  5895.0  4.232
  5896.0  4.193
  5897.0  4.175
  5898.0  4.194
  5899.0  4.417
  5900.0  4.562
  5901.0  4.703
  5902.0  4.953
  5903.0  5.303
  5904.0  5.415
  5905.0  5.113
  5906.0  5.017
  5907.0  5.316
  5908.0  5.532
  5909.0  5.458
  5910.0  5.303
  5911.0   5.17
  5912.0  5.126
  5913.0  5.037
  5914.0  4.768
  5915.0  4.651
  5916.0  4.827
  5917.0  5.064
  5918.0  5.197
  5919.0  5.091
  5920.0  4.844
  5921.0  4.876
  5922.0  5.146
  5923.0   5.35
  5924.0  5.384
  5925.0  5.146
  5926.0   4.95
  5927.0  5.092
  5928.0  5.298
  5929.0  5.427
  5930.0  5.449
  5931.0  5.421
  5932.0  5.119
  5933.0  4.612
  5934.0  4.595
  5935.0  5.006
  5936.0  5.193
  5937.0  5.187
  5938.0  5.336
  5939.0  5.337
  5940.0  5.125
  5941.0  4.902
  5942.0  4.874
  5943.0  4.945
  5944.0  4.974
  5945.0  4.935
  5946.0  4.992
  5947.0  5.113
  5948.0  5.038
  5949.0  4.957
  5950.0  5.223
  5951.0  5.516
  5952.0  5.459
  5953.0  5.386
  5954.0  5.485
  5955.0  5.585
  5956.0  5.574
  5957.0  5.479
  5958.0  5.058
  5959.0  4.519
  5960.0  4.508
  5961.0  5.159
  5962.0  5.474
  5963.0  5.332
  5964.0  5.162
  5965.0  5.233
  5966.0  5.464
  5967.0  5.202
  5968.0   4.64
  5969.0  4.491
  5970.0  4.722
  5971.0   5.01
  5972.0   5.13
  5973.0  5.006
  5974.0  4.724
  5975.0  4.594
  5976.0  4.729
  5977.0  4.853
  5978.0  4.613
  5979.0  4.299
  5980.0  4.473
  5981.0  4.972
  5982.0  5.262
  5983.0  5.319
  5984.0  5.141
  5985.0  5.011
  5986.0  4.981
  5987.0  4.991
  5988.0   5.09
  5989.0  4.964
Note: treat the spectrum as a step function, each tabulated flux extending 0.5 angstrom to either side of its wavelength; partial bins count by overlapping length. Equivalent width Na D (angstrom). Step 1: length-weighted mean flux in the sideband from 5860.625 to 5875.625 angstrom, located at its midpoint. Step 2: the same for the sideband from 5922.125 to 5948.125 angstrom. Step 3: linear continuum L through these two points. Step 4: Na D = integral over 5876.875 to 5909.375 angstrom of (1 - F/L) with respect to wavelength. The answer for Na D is 4.1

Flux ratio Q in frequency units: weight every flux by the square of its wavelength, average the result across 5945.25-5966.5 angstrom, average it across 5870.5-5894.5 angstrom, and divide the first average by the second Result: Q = 1.2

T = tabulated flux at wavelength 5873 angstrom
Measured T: 5.165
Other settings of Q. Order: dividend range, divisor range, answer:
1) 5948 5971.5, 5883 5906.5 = 1.21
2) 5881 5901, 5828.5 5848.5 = 0.82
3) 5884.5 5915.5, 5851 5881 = 0.91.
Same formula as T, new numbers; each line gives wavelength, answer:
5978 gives 4.613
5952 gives 5.459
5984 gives 5.141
